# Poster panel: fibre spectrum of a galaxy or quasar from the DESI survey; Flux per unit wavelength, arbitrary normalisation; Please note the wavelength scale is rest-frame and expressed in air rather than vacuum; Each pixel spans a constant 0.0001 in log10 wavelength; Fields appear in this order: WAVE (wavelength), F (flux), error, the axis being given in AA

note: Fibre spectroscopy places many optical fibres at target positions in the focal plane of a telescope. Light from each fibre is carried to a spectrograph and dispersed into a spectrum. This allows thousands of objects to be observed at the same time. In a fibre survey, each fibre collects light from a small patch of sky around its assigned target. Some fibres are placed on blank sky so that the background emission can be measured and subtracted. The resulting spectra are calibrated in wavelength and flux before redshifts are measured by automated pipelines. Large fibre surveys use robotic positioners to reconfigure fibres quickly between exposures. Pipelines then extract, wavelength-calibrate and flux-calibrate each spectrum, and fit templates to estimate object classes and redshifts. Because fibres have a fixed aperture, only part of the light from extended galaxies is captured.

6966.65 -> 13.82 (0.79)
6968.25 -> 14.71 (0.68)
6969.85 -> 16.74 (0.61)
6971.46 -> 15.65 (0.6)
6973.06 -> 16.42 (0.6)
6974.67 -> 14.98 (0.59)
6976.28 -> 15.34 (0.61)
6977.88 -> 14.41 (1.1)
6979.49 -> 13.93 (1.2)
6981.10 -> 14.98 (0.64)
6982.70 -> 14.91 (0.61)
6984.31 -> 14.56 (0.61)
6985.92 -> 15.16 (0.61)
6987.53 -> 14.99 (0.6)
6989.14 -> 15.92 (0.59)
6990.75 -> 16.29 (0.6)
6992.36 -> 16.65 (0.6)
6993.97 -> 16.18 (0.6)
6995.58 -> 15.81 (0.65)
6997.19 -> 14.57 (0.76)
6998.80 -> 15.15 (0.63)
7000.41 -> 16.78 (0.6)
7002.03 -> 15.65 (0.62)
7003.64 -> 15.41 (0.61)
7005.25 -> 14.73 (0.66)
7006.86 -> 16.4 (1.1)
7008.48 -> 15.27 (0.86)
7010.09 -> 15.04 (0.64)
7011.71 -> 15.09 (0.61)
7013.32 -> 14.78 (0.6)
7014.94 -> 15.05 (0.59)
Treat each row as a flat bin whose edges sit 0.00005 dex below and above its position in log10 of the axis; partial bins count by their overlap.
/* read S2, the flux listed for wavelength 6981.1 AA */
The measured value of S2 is 14.98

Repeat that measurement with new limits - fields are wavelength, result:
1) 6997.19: 14.57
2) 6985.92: 15.16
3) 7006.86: 16.4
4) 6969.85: 16.74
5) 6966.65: 13.82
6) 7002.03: 15.65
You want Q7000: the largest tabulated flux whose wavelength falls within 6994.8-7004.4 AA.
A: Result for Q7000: 16.78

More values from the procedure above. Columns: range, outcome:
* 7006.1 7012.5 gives 16.4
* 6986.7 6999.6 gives 16.65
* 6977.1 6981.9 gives 14.98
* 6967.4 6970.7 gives 16.74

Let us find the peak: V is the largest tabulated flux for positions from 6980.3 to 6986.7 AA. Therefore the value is 15.16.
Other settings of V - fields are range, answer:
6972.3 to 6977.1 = 16.42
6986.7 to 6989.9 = 15.92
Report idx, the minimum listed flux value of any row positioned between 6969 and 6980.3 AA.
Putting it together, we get 13.93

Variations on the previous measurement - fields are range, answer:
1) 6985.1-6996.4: 14.99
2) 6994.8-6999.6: 14.57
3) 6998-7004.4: 15.15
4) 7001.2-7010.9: 14.73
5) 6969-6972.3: 15.65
